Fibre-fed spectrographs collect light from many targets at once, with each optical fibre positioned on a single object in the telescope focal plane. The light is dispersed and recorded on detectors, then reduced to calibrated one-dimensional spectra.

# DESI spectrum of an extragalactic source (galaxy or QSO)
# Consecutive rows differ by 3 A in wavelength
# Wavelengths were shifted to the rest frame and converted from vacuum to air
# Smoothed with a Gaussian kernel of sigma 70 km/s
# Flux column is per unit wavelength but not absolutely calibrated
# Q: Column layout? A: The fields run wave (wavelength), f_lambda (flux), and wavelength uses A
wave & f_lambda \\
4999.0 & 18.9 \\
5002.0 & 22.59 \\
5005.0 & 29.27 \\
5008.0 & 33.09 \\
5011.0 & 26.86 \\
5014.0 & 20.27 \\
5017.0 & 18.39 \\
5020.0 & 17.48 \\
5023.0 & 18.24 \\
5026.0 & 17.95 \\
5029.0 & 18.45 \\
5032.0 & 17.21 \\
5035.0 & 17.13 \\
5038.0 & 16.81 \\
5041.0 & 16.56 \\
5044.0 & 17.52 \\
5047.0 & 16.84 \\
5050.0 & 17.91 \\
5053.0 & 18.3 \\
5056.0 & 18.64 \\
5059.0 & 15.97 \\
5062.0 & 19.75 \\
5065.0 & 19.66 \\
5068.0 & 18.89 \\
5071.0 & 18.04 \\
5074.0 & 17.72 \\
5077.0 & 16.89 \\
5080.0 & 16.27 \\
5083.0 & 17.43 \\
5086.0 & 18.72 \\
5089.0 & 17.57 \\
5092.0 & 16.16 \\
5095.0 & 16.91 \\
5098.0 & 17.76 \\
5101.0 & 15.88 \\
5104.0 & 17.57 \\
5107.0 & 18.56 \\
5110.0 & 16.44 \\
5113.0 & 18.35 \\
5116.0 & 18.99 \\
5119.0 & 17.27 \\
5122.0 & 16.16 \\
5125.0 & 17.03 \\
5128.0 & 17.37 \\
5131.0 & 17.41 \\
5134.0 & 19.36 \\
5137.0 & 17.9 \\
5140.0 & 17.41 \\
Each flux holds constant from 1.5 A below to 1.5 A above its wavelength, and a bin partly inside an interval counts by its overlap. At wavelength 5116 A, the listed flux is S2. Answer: 18.99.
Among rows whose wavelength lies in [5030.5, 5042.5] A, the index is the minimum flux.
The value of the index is 16.56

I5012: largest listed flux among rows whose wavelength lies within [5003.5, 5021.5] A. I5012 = 33.09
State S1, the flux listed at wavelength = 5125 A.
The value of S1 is 17.03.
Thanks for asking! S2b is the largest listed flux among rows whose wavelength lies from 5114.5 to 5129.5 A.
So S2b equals 18.99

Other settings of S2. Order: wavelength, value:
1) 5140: 17.41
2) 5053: 18.3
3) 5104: 17.57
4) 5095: 16.91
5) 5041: 16.56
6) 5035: 17.13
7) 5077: 16.89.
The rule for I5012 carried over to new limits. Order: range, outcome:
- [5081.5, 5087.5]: 18.72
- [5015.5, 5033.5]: 18.45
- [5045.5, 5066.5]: 19.75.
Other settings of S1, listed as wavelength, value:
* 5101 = 15.88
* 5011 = 26.86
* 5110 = 16.44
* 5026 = 17.95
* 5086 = 18.72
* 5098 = 17.76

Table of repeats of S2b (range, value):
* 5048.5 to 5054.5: 18.3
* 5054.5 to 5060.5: 18.64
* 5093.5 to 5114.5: 18.56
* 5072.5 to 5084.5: 17.72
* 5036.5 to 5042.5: 16.81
